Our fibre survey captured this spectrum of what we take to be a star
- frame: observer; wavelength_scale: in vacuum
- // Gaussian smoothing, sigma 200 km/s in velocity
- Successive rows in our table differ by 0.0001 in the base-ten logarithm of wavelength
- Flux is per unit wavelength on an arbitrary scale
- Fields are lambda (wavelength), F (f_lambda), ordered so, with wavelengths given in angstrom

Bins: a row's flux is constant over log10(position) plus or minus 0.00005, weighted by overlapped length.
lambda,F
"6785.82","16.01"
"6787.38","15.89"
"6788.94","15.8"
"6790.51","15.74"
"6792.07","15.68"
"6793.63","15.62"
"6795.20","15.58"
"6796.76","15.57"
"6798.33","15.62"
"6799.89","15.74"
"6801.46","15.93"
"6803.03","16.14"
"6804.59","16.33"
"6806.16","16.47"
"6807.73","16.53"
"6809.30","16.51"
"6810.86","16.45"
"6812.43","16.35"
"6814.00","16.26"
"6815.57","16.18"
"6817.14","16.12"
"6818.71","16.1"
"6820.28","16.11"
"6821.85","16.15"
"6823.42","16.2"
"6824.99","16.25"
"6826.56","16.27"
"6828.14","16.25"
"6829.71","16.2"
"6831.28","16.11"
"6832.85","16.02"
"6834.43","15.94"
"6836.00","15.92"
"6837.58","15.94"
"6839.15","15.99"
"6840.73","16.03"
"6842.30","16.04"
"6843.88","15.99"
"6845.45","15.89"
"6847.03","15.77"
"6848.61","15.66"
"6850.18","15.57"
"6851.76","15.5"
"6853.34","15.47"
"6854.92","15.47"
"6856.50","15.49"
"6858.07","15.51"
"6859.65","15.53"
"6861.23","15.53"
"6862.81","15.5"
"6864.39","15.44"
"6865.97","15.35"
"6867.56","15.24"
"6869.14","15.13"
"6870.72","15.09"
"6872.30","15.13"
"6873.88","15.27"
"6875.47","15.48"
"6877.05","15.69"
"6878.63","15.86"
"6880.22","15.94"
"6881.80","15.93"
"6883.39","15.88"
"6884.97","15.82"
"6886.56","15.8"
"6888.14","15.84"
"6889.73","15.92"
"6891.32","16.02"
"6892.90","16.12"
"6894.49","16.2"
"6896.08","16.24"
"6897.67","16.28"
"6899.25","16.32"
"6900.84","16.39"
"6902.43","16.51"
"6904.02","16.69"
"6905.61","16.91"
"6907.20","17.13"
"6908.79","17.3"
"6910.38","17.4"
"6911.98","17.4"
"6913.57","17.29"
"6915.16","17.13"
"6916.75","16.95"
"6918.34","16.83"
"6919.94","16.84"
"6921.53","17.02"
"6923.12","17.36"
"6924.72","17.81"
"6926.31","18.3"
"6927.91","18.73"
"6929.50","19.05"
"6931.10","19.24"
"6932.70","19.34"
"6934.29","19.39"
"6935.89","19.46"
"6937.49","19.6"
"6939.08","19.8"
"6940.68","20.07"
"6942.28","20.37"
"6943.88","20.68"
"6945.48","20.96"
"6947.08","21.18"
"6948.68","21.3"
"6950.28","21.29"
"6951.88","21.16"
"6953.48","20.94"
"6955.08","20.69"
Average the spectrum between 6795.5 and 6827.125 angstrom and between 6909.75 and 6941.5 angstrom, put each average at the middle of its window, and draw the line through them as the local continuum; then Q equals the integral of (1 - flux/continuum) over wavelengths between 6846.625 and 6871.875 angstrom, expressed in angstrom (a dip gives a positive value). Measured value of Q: 2.4 angstrom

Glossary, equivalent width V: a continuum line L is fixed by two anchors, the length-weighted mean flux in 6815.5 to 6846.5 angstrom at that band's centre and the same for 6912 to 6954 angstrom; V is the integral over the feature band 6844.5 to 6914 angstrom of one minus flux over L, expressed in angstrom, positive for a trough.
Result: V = 6.2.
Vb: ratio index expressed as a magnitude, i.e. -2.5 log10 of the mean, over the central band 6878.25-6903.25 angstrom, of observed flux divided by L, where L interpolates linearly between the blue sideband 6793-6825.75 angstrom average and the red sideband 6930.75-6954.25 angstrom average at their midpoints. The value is 0.164 mag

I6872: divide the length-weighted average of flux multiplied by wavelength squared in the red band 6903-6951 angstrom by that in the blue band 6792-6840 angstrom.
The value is 1.2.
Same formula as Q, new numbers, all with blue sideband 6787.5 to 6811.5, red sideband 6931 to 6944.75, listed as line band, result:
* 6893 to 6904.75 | 1.5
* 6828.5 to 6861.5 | 2.7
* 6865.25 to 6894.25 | 4.1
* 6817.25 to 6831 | 0.4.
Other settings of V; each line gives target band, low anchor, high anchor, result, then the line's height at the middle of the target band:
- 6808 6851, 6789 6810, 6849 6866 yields -1.0 angstrom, 15.7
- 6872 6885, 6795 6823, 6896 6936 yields 1.0 angstrom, 17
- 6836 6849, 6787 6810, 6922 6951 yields 0.9 angstrom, 17.1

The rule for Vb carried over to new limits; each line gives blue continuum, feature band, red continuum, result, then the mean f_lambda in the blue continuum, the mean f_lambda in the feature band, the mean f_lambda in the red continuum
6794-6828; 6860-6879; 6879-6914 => 0.06 mag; 16.1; 15.4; 16.4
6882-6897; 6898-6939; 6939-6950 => 0.04 mag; 16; 17.7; 20.7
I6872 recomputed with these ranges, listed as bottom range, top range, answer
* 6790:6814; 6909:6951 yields 1.22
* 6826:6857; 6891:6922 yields 1.08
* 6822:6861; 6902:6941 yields 1.16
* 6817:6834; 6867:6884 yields 0.97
